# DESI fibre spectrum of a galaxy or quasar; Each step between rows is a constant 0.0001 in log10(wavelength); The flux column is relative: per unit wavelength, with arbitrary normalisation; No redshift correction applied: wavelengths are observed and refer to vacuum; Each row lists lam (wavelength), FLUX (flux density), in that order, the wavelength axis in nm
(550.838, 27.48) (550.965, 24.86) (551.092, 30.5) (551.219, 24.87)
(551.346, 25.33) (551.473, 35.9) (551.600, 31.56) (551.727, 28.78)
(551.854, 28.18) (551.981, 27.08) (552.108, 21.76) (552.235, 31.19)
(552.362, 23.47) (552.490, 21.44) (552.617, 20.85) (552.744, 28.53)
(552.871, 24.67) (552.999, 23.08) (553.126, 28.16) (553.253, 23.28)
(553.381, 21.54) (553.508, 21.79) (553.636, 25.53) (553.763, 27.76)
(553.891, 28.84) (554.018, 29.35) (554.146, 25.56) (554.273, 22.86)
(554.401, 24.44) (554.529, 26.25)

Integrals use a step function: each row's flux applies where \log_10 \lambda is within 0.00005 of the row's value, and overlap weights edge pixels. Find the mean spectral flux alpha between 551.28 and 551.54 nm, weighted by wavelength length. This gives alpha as 30.6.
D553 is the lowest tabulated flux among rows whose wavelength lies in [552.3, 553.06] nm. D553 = 20.85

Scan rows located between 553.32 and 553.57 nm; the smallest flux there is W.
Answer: 21.54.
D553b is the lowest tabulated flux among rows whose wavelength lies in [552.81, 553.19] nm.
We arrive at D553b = 23.08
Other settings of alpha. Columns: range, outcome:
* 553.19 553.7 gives 23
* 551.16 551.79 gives 29.3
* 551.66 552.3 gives 27.4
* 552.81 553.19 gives 25.3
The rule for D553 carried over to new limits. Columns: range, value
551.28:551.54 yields 25.33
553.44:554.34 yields 21.79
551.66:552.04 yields 27.08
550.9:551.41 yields 24.86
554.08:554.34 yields 22.86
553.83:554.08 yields 28.84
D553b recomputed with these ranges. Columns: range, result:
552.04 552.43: 21.76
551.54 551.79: 28.78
